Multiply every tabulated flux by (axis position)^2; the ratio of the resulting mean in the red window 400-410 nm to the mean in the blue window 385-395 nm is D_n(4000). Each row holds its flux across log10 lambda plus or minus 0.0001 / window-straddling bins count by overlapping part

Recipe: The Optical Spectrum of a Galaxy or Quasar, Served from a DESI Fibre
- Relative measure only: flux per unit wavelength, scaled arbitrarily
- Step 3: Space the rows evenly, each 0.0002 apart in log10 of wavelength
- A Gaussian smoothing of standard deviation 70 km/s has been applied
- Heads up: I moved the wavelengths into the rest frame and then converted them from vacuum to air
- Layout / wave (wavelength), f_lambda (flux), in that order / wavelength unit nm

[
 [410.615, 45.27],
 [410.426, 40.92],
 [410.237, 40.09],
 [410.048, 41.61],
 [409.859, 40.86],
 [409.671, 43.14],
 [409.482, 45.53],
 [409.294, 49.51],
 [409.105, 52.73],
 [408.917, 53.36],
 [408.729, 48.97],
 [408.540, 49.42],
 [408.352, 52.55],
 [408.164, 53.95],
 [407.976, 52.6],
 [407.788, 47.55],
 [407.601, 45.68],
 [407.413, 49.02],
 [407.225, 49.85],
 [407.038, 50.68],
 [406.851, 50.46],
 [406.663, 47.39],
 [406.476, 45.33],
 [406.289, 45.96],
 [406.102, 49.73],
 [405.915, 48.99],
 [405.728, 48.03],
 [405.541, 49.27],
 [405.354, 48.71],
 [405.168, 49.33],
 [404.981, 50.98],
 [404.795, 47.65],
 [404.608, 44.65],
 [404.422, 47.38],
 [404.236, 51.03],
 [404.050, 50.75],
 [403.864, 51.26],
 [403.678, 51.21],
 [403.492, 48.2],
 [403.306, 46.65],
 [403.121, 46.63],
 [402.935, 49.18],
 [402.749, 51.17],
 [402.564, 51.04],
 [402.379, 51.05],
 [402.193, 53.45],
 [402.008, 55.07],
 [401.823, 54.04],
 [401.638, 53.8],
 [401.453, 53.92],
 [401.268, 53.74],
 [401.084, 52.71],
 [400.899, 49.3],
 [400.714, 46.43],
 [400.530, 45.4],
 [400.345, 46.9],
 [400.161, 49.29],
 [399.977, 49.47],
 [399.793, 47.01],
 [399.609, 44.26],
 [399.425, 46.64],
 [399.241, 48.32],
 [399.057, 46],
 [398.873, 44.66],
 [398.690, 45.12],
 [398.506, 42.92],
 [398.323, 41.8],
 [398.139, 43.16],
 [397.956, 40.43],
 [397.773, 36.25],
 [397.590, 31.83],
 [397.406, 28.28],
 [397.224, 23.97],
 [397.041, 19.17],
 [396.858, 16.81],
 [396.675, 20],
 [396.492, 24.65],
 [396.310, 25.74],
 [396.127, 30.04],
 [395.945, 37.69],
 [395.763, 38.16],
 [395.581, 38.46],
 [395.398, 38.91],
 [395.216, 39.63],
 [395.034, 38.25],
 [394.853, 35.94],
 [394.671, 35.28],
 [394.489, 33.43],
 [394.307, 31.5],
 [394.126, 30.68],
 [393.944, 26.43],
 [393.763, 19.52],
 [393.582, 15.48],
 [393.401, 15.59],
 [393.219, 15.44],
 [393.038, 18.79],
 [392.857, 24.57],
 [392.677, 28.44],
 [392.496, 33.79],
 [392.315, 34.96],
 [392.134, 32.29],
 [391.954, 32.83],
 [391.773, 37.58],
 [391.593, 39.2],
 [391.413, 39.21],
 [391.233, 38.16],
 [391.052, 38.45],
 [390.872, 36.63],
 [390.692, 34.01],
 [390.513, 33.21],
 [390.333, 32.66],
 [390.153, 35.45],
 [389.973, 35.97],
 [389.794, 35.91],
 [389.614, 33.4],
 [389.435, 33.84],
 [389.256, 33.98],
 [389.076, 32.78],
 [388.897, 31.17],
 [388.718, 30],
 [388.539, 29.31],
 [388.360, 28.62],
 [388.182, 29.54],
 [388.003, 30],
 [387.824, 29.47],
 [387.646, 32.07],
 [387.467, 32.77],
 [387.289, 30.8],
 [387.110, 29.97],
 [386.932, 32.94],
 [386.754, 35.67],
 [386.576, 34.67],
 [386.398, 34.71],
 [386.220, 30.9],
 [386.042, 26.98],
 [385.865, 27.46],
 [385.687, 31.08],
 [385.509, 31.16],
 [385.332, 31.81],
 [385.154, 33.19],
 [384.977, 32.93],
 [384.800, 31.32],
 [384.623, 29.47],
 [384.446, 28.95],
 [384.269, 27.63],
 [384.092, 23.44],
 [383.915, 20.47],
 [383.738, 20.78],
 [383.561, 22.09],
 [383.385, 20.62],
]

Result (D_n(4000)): 1.70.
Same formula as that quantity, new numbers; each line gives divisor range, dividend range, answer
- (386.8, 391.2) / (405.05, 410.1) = 1.63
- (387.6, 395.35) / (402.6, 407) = 1.65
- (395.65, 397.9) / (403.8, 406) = 1.82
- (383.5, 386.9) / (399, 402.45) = 1.84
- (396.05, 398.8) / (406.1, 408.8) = 1.64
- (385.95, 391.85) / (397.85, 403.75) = 1.54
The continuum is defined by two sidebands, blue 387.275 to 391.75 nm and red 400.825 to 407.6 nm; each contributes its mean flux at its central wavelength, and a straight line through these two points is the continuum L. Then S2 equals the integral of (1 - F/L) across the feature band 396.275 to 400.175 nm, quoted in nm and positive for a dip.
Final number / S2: 0.58 nm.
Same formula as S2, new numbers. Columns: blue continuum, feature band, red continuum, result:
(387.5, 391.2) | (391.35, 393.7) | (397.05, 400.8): 0.501 nm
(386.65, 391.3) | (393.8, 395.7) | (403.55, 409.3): 0.197 nm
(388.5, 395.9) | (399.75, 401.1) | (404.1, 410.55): -0.241 nm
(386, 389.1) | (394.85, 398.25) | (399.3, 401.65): 0.905 nm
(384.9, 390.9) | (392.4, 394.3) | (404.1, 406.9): 0.709 nm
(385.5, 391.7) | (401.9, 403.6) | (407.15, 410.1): -0.244 nm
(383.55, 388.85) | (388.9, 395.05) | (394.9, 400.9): 0.419 nm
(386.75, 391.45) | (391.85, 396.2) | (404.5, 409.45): 0.849 nm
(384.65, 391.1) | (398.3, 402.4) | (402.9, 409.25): -0.453 nm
